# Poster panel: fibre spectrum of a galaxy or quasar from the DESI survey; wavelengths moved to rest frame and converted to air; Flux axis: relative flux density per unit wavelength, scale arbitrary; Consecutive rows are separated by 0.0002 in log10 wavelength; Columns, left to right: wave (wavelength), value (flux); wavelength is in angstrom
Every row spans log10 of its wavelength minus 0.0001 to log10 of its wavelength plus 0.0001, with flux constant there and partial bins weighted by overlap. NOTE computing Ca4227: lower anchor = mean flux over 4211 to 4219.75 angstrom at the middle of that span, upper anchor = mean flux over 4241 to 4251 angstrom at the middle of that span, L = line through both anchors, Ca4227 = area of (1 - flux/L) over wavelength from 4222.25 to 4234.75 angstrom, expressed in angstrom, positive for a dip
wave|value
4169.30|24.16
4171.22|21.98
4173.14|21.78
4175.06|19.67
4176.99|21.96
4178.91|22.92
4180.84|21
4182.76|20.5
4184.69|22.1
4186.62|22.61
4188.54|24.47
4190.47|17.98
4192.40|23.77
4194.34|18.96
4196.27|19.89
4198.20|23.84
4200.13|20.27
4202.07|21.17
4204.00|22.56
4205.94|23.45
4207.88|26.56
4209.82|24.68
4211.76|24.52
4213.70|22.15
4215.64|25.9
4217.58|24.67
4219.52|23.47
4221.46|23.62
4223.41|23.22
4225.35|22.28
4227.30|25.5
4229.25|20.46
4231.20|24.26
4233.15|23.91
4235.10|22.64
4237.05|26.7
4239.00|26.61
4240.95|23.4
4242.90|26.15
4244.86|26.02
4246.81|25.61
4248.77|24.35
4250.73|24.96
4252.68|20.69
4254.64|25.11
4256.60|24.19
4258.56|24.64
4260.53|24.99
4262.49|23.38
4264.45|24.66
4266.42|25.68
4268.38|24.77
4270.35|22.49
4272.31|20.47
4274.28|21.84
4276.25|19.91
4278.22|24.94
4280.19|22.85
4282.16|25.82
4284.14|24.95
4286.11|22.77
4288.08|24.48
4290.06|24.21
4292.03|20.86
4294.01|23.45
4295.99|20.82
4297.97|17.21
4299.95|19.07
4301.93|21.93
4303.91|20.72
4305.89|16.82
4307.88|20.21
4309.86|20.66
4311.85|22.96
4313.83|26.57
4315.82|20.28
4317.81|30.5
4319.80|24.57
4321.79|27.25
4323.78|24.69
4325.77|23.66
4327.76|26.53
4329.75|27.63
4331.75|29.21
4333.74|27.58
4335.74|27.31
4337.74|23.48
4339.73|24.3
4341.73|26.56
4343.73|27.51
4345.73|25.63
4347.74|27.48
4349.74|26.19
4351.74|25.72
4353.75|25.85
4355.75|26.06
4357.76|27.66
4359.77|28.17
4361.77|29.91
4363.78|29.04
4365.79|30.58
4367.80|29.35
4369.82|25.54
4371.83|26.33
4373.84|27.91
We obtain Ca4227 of 0.7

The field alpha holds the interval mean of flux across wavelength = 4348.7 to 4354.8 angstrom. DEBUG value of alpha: 26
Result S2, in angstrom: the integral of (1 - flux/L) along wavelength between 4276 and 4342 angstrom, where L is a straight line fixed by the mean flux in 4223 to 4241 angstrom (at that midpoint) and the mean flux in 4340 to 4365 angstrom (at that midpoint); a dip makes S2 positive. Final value 5.8 angstrom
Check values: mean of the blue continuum 23.9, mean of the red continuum 27.1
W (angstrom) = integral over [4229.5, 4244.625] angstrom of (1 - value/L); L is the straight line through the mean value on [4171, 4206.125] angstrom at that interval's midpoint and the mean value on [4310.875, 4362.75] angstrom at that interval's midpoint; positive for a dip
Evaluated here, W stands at -1.0 angstrom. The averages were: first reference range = 21.6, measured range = 24.7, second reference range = 26.3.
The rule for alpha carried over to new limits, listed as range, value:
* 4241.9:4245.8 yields 26.1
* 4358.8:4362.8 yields 29.1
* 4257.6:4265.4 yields 24.4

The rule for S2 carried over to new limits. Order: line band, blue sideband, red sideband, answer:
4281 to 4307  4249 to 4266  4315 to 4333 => 3.5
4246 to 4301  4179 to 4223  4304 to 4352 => 1.9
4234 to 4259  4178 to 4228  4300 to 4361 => -1.2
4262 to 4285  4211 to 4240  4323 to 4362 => 1.4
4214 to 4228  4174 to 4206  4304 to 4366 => -1.0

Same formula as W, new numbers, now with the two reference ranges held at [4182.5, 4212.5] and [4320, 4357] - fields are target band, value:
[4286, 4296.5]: 0.88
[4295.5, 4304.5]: 1.90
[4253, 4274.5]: 0.32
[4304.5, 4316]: 1.88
